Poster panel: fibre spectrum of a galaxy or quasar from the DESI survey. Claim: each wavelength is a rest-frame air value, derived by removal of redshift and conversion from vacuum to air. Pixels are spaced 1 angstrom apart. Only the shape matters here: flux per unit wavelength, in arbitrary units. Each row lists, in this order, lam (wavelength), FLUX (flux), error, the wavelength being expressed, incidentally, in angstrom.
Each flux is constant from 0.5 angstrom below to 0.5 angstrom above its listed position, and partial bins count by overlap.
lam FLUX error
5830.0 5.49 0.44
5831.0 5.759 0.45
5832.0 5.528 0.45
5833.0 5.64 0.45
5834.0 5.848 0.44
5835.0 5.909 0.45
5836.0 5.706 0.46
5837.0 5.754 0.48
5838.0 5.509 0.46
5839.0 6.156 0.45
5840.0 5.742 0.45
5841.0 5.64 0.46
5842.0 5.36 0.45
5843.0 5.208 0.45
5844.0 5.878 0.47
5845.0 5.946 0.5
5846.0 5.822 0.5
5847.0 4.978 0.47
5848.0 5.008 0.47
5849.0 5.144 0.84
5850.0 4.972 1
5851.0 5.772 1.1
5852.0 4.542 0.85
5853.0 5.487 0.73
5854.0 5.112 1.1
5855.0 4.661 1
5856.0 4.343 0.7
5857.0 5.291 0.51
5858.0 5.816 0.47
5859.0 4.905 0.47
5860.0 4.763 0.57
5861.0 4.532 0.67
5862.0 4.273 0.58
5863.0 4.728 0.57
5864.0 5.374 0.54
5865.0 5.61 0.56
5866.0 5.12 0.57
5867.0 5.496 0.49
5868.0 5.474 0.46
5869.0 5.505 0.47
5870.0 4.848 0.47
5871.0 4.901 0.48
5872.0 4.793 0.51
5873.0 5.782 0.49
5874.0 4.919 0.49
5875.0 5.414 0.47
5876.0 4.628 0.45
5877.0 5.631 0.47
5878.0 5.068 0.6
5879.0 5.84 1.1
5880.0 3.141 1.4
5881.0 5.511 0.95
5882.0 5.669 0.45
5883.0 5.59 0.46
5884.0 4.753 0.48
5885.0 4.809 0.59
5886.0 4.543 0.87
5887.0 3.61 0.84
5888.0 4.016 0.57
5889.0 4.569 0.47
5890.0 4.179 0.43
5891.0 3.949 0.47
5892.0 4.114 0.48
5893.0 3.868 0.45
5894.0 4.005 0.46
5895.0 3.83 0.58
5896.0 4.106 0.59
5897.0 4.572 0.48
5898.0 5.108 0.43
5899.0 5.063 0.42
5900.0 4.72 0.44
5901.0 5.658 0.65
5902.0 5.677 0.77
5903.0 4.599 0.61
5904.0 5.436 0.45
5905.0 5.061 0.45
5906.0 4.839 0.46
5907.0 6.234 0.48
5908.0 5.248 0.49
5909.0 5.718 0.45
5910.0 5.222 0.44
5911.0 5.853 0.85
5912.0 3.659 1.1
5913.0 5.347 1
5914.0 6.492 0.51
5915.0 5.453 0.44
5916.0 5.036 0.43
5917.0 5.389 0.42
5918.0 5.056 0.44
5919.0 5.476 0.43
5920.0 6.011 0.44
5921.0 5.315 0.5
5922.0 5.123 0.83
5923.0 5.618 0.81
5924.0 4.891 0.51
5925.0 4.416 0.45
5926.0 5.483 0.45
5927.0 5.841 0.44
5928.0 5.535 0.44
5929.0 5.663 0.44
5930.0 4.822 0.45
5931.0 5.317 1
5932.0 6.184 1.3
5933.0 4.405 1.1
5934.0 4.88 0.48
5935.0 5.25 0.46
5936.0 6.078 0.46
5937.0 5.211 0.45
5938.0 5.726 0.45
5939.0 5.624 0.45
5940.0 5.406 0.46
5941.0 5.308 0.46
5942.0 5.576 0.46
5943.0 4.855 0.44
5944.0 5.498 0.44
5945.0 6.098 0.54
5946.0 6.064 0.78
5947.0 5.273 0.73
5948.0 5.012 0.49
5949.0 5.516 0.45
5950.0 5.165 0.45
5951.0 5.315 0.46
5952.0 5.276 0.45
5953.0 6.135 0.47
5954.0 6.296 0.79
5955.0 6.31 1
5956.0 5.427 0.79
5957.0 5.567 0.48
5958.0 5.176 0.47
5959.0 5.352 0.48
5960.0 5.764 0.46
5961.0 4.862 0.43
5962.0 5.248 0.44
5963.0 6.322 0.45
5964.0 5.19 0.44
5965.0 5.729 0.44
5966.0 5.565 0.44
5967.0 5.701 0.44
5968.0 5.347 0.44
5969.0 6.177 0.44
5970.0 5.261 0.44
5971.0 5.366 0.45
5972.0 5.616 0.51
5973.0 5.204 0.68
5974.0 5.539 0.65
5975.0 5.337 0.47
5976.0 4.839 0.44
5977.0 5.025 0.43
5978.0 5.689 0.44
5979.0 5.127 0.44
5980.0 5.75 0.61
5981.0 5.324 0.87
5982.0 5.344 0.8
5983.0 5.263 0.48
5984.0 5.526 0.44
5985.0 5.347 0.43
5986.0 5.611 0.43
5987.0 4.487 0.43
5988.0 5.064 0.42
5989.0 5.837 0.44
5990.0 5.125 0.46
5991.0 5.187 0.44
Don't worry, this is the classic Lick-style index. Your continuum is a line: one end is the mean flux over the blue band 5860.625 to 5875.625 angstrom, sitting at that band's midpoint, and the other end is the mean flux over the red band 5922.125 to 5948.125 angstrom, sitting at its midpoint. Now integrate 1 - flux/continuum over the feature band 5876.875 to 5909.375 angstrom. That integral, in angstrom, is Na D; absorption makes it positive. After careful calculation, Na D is 2.6 angstrom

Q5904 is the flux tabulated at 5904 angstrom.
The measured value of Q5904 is 5.436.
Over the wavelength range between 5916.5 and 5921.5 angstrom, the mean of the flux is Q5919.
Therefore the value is 5.45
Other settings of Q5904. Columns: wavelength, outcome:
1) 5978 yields 5.689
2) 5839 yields 6.156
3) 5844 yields 5.878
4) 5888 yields 4.016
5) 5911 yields 5.853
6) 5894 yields 4.005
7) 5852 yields 4.542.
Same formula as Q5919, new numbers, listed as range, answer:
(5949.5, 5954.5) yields 5.64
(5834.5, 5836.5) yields 5.81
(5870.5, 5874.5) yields 5.1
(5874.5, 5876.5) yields 5.02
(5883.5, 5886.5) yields 4.7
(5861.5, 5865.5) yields 5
